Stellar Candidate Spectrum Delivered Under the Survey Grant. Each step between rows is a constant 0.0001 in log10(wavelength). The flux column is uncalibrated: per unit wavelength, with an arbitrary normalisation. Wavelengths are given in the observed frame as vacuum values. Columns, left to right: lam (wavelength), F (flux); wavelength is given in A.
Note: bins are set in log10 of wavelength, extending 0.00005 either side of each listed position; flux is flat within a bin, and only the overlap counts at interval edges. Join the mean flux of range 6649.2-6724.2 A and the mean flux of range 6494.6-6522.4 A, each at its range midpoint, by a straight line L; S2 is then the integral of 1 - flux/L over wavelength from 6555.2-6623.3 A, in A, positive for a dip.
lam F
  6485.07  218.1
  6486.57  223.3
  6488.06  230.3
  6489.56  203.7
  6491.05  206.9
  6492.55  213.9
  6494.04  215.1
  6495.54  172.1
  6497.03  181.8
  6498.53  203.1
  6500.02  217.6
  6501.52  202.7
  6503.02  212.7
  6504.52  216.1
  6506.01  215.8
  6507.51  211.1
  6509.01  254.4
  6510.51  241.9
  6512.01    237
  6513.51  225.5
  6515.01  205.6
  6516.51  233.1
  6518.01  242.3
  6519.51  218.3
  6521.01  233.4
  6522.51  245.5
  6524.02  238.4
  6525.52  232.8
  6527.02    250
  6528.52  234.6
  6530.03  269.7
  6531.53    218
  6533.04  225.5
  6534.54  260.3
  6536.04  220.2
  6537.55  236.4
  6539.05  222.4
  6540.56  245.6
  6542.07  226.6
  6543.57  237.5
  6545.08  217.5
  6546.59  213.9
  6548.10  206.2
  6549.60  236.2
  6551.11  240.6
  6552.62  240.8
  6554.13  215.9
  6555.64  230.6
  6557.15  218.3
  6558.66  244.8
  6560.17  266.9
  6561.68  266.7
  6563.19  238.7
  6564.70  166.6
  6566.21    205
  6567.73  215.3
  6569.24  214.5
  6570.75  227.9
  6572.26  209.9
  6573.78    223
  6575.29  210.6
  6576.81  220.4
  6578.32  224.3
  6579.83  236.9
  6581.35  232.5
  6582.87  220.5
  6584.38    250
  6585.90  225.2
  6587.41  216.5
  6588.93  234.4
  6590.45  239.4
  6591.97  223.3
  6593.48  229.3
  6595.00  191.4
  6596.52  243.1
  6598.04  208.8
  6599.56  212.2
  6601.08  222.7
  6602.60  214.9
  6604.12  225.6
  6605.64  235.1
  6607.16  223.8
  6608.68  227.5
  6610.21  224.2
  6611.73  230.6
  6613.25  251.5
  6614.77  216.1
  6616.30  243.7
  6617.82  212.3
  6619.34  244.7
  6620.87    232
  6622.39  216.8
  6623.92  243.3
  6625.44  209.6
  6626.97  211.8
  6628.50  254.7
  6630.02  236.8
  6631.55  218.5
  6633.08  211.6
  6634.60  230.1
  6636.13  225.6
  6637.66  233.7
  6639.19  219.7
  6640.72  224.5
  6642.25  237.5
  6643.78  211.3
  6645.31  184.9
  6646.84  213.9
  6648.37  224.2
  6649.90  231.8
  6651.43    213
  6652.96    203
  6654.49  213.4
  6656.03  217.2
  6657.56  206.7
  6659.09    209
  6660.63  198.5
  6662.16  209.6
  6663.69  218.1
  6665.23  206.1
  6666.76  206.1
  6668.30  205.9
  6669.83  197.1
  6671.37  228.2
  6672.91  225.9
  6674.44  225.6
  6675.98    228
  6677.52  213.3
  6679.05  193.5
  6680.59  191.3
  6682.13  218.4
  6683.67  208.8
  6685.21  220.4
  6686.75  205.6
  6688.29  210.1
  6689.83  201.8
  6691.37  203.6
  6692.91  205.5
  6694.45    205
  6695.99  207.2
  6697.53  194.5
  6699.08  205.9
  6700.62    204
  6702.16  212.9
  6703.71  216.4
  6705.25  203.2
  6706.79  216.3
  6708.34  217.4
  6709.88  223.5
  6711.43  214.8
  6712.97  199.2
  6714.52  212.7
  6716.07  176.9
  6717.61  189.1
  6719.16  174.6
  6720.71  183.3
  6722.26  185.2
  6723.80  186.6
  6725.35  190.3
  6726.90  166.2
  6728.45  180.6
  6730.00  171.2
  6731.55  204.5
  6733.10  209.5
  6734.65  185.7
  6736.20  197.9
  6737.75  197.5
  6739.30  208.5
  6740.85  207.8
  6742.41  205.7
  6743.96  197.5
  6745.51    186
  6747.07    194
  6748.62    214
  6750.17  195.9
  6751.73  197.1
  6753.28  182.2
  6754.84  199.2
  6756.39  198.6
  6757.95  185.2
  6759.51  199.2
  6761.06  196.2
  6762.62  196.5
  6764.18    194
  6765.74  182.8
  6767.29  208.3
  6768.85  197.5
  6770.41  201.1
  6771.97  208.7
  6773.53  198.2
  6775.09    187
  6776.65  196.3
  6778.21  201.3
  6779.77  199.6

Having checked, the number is -4.0 A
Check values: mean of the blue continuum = 219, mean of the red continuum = 207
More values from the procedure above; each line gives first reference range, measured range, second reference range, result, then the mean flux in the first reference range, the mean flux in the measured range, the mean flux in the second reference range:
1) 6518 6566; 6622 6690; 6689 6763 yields -1.51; 233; 216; 198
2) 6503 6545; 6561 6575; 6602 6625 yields 0.78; 233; 218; 229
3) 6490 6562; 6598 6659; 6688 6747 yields -3.16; 227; 223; 199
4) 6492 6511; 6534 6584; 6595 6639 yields -1.84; 212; 227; 226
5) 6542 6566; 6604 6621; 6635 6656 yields -0.66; 229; 231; 218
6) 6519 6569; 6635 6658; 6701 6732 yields -0.79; 231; 218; 196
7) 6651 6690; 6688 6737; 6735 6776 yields 1.37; 211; 198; 197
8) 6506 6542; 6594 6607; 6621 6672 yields 0.24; 234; 220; 217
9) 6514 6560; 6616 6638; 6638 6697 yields -0.98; 232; 228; 212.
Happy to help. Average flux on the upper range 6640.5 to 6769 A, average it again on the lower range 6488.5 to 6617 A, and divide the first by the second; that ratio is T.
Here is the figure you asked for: 0.90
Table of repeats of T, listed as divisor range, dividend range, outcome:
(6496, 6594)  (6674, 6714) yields 0.92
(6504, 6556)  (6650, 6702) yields 0.90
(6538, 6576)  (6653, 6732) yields 0.90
